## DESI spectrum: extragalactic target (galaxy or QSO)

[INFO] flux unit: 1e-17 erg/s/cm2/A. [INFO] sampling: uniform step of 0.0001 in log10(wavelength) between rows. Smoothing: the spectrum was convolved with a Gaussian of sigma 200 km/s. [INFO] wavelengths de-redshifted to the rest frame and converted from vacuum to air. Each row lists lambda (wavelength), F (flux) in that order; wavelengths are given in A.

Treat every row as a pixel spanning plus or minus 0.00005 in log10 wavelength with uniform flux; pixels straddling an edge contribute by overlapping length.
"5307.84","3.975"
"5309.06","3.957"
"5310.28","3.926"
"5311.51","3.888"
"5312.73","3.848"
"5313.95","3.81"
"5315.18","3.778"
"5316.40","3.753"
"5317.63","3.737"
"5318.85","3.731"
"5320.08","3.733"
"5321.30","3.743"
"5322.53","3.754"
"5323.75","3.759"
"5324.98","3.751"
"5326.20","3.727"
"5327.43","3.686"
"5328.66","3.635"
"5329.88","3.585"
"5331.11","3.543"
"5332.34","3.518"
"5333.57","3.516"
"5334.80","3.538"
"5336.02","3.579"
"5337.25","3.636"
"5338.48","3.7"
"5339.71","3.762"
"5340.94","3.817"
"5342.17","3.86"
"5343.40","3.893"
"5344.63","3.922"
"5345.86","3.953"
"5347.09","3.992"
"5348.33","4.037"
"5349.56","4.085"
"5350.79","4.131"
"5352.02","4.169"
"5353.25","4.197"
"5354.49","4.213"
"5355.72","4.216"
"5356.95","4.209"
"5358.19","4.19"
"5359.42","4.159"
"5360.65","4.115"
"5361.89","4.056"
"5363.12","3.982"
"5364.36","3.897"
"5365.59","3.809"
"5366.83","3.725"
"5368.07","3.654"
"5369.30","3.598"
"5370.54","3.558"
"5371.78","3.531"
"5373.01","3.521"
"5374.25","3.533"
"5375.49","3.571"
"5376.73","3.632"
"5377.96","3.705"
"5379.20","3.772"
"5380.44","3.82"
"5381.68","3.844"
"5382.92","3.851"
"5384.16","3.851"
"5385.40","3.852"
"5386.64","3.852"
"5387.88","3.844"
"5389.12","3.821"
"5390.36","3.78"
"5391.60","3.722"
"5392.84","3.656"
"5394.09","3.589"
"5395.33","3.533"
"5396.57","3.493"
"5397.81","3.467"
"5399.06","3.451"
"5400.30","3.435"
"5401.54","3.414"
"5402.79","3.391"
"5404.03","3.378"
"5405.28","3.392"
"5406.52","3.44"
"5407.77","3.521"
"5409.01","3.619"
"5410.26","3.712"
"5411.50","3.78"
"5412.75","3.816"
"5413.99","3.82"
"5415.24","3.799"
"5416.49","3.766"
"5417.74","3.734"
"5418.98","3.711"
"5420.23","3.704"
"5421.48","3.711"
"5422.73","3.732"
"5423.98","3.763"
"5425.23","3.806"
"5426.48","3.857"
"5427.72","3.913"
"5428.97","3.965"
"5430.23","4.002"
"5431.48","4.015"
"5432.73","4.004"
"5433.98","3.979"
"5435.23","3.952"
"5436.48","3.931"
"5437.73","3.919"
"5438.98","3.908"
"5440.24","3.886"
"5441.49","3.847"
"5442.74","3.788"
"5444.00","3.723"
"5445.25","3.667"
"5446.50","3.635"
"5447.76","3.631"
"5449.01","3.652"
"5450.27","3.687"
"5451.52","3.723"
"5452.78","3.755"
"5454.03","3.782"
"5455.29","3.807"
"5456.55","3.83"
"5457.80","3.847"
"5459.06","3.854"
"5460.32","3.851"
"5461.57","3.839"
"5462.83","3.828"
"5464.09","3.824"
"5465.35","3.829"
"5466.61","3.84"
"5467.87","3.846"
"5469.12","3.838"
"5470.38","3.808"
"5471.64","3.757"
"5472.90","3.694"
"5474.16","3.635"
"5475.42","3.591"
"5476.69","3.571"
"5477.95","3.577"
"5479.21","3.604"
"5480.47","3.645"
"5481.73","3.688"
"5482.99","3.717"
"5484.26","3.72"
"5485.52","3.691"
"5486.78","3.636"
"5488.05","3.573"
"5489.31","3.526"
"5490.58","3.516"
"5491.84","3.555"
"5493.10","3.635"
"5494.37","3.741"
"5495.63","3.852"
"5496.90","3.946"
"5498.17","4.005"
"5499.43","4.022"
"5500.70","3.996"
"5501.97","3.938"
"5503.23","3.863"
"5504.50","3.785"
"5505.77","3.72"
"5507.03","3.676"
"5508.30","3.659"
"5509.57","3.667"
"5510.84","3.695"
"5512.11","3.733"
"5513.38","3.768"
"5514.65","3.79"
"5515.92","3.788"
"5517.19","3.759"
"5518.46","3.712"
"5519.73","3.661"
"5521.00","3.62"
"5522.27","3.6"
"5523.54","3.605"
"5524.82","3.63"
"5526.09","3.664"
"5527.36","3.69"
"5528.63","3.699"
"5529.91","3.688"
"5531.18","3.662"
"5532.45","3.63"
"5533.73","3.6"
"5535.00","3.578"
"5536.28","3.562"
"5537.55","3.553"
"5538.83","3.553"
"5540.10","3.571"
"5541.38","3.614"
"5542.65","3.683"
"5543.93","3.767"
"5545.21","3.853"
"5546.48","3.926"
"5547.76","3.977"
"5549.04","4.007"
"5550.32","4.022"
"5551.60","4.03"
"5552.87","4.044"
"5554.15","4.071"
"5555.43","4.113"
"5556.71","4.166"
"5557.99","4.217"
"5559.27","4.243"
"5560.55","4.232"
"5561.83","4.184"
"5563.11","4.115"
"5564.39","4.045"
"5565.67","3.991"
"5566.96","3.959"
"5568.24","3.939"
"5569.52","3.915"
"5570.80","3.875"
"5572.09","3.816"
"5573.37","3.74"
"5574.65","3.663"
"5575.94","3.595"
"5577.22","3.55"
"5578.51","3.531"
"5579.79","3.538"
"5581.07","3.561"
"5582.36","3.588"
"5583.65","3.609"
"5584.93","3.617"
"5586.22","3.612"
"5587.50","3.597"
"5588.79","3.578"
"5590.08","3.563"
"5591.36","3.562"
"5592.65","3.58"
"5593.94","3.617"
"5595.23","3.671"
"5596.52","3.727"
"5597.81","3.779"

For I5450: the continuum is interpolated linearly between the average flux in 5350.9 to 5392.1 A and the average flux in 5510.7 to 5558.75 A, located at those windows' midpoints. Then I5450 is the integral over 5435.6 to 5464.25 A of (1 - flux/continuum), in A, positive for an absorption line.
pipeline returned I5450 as 0.2 A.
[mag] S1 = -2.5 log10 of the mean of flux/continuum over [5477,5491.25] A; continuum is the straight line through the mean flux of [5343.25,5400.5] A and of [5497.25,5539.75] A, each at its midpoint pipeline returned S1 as 0.03 mag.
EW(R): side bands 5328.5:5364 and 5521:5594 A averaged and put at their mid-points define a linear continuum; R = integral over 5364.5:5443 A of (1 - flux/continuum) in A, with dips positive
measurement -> 3.0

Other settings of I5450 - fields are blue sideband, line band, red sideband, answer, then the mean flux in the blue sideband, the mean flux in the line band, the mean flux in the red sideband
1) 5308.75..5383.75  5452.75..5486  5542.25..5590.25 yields 0.8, 3.82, 3.75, 3.86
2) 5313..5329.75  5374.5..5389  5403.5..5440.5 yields 0.0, 3.74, 3.78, 3.78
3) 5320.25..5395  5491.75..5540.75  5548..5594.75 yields 1.4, 3.81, 3.72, 3.84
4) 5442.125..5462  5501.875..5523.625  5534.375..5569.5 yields 0.8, 3.75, 3.72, 3.93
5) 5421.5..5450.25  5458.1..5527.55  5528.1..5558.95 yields 1.7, 3.84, 3.73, 3.82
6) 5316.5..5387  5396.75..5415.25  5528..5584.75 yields 1.3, 3.81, 3.55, 3.82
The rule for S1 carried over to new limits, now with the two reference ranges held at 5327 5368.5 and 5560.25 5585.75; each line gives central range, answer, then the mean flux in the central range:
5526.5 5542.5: 0.06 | 3.62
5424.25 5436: -0.02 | 3.94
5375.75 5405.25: 0.06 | 3.65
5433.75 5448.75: 0.01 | 3.82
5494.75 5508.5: -0.01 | 3.87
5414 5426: 0.03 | 3.75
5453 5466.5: 0.00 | 3.83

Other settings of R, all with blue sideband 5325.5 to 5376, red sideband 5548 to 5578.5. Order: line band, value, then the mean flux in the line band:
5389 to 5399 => 0.6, 3.61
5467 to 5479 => 0.6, 3.7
